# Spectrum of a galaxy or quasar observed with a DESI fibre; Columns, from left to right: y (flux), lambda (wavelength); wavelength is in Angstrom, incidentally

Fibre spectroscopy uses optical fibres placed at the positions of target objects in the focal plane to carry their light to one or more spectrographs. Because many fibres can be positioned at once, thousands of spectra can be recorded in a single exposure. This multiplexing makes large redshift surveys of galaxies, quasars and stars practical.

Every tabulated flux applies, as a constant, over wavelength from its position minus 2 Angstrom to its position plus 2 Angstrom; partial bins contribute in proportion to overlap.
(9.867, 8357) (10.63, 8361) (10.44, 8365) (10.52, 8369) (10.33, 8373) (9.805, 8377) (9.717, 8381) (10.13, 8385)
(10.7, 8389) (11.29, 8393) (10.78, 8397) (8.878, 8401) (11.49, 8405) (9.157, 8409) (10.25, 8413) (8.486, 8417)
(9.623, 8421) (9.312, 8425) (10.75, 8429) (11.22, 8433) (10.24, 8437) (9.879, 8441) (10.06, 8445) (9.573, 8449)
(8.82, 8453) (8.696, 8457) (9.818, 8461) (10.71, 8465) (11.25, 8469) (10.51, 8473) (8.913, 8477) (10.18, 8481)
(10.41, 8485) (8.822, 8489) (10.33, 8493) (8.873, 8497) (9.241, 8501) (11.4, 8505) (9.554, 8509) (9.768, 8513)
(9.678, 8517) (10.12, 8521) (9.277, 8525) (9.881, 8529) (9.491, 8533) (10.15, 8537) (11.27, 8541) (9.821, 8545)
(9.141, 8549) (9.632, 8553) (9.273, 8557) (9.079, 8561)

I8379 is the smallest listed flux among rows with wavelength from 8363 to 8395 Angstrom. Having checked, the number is 9.717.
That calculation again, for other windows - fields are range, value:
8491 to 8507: 8.873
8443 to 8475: 8.696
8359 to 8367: 10.44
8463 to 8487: 8.913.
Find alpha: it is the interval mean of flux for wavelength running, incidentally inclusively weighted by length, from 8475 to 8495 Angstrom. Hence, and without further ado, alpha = 9.73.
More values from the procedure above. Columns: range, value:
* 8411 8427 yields 9.42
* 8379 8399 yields 10.5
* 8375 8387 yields 9.88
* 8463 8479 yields 10.3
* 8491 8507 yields 9.96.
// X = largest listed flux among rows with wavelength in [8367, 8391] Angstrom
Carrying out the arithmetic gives 10.7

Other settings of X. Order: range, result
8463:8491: 11.25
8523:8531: 9.881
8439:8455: 10.06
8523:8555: 11.27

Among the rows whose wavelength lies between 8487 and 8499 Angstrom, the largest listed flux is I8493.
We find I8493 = 10.33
